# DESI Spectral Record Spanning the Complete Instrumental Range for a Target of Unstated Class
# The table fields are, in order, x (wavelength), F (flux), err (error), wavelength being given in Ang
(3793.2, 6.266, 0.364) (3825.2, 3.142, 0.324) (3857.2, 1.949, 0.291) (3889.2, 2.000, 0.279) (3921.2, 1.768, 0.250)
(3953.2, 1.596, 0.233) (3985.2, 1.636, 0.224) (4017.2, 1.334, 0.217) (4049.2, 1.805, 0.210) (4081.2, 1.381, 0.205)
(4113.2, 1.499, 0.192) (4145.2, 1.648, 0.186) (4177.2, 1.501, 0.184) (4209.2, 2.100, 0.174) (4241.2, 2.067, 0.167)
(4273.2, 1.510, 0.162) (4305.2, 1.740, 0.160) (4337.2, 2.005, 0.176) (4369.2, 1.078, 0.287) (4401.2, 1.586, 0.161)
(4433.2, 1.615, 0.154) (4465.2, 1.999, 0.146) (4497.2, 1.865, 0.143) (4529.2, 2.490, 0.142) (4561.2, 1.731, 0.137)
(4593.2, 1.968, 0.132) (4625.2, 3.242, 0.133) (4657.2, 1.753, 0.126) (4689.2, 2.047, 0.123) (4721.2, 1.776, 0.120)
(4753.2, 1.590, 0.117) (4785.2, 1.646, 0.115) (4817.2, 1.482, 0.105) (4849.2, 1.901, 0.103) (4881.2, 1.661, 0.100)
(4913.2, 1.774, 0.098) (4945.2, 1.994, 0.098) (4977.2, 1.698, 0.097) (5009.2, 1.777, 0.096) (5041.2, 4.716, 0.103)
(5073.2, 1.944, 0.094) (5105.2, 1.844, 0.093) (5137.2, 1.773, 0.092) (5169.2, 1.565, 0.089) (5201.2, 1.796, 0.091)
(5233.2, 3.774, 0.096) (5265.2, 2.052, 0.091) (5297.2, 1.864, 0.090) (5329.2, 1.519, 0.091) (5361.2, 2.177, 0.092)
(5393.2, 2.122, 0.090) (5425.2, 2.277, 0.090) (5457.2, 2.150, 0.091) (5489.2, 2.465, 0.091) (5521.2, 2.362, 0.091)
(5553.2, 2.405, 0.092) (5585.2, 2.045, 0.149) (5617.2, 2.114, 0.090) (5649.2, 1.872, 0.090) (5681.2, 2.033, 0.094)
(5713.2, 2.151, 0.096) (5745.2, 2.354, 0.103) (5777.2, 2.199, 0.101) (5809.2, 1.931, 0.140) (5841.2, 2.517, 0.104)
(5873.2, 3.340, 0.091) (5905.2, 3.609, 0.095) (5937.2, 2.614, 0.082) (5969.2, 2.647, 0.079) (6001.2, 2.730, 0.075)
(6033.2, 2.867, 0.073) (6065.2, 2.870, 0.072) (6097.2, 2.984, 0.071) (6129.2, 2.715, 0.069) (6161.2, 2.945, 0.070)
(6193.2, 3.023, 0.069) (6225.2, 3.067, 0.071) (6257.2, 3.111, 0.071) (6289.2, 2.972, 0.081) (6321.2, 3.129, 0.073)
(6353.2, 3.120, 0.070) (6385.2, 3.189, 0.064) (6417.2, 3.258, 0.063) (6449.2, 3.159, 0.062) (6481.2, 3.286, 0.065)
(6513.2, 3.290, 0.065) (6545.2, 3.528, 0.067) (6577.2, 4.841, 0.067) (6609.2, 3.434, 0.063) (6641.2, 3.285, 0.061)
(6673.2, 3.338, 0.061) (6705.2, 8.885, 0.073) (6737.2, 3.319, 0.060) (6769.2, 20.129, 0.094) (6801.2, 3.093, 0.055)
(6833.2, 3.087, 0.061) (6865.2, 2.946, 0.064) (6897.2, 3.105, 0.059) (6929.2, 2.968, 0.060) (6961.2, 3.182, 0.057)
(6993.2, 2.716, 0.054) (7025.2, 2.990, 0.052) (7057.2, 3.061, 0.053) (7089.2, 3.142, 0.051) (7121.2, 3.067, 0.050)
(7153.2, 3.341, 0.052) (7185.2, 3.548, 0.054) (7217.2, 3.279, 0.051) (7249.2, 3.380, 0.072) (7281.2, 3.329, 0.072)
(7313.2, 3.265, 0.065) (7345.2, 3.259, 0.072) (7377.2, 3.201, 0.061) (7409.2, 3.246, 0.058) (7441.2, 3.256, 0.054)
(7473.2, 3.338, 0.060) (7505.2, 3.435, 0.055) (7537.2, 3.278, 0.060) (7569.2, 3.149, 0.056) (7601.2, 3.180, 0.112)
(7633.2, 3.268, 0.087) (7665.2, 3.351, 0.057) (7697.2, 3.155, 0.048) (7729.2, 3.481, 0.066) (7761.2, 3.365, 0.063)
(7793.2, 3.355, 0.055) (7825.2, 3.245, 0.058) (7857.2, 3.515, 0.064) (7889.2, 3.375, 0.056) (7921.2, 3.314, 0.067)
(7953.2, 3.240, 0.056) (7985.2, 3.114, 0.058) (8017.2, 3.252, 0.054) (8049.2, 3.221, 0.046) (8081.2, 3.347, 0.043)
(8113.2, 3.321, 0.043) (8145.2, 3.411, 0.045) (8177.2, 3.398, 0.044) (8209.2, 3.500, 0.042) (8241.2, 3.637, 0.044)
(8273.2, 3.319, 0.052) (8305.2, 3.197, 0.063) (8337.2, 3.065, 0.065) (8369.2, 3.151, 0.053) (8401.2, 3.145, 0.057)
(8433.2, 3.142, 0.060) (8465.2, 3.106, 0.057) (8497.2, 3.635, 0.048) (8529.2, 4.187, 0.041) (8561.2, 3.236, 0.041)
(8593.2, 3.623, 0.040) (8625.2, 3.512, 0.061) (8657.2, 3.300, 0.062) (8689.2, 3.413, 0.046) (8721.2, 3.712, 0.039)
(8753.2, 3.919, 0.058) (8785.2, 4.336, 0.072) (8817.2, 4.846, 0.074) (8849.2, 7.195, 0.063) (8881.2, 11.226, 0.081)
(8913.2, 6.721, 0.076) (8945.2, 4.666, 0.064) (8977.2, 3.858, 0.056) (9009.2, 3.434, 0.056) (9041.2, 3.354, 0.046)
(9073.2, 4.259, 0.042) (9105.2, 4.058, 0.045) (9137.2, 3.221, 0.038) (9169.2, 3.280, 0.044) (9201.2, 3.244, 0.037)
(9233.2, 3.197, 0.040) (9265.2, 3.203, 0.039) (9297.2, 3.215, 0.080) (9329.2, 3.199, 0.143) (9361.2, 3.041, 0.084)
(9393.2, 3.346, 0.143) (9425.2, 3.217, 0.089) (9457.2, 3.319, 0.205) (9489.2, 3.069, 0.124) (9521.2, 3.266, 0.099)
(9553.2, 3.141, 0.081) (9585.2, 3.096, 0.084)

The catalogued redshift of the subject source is 0.35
